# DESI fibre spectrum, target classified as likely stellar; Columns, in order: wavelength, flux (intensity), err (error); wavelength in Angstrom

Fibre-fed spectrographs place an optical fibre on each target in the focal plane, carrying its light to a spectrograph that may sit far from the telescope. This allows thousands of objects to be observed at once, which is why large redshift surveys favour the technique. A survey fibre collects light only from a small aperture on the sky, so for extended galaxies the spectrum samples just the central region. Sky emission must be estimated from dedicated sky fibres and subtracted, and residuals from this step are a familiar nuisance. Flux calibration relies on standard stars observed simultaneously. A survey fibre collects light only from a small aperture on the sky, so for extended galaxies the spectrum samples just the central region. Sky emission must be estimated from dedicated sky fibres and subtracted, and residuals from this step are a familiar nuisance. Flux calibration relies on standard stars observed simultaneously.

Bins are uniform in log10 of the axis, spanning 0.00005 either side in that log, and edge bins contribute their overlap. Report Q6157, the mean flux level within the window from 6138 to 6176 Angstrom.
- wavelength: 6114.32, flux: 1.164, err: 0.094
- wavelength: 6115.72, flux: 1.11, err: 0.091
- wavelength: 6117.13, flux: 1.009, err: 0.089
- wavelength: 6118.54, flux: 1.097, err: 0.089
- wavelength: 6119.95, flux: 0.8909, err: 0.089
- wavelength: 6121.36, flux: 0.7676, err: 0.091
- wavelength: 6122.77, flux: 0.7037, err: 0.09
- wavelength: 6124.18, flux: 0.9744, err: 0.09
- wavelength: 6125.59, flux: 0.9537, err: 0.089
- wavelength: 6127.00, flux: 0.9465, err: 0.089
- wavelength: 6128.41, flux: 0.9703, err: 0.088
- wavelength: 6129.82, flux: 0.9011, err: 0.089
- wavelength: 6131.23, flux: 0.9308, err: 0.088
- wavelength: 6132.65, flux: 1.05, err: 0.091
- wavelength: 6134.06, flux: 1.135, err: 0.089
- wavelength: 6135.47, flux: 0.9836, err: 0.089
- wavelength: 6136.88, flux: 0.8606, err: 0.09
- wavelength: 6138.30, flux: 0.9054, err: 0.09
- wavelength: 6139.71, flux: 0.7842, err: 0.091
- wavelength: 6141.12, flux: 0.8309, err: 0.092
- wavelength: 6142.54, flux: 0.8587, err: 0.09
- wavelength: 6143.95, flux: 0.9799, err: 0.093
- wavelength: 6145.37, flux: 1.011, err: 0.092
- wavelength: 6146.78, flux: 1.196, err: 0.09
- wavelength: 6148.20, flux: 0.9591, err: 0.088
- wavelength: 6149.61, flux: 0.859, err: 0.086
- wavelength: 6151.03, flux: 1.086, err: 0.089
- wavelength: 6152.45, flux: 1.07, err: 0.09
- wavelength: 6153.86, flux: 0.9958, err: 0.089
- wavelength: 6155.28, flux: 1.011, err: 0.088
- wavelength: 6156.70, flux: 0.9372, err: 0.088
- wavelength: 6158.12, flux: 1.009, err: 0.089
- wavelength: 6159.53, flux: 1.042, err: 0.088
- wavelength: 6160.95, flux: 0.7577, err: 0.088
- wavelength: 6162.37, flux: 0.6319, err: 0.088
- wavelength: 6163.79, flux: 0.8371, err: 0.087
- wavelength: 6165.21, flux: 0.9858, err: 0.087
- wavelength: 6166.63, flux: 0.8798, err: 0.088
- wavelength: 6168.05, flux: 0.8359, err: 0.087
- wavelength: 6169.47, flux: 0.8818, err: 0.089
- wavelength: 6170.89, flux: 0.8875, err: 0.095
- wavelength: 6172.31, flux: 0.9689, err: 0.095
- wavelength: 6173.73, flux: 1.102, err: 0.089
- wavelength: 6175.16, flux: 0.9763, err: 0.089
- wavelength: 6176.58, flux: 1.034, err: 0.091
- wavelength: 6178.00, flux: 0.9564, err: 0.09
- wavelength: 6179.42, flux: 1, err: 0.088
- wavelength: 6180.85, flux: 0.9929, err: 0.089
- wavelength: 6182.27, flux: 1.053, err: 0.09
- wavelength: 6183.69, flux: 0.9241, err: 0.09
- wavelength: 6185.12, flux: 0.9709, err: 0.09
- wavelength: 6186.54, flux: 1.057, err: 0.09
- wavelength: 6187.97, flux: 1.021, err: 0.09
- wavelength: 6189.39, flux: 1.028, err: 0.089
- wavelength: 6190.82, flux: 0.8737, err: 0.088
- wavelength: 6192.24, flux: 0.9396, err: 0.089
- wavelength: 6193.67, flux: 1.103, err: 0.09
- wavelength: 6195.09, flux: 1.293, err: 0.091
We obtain 0.937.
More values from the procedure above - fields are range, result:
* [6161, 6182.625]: 0.927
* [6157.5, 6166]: 0.876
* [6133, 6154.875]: 0.97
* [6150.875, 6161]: 0.998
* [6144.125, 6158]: 1.01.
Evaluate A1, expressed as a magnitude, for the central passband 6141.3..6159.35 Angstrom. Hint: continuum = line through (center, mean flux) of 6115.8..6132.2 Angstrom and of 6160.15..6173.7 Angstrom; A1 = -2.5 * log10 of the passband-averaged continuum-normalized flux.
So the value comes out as -0.12 mag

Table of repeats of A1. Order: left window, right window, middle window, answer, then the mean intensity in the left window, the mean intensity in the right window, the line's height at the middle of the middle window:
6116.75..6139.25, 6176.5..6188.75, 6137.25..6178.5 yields 0.04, 0.94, 1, 0.973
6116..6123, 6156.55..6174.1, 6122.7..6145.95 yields -0.02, 0.919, 0.9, 0.913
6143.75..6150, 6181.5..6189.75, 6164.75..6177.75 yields 0.07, 1.01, 1.01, 1.01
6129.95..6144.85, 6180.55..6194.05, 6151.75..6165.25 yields 0.04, 0.931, 0.994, 0.958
